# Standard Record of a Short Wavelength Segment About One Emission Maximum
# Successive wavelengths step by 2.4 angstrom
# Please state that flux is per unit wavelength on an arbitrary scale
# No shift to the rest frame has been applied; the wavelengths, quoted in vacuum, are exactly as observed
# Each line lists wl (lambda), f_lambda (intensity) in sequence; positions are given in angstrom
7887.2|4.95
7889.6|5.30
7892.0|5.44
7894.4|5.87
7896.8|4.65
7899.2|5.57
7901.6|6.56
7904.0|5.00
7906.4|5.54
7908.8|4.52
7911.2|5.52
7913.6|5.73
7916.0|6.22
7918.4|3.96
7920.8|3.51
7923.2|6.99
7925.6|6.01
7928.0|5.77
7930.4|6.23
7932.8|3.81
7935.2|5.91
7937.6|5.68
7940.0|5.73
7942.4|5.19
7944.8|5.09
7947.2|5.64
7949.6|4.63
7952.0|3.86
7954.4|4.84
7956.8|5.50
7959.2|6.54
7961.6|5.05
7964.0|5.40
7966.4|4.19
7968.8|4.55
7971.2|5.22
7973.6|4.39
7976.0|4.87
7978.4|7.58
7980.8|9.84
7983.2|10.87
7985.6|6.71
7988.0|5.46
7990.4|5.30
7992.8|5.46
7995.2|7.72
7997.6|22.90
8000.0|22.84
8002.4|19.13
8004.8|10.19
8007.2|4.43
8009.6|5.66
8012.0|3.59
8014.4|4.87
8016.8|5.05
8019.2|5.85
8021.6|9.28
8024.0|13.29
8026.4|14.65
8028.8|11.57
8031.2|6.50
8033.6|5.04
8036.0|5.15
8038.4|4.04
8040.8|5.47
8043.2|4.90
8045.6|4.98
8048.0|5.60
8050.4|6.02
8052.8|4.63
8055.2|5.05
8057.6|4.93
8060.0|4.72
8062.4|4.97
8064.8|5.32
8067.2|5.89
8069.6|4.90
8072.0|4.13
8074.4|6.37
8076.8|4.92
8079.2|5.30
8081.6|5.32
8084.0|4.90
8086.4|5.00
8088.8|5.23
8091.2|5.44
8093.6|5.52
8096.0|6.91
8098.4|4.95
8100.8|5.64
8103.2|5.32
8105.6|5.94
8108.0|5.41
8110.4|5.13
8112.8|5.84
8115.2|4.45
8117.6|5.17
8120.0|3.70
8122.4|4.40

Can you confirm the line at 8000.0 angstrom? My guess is H-alpha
